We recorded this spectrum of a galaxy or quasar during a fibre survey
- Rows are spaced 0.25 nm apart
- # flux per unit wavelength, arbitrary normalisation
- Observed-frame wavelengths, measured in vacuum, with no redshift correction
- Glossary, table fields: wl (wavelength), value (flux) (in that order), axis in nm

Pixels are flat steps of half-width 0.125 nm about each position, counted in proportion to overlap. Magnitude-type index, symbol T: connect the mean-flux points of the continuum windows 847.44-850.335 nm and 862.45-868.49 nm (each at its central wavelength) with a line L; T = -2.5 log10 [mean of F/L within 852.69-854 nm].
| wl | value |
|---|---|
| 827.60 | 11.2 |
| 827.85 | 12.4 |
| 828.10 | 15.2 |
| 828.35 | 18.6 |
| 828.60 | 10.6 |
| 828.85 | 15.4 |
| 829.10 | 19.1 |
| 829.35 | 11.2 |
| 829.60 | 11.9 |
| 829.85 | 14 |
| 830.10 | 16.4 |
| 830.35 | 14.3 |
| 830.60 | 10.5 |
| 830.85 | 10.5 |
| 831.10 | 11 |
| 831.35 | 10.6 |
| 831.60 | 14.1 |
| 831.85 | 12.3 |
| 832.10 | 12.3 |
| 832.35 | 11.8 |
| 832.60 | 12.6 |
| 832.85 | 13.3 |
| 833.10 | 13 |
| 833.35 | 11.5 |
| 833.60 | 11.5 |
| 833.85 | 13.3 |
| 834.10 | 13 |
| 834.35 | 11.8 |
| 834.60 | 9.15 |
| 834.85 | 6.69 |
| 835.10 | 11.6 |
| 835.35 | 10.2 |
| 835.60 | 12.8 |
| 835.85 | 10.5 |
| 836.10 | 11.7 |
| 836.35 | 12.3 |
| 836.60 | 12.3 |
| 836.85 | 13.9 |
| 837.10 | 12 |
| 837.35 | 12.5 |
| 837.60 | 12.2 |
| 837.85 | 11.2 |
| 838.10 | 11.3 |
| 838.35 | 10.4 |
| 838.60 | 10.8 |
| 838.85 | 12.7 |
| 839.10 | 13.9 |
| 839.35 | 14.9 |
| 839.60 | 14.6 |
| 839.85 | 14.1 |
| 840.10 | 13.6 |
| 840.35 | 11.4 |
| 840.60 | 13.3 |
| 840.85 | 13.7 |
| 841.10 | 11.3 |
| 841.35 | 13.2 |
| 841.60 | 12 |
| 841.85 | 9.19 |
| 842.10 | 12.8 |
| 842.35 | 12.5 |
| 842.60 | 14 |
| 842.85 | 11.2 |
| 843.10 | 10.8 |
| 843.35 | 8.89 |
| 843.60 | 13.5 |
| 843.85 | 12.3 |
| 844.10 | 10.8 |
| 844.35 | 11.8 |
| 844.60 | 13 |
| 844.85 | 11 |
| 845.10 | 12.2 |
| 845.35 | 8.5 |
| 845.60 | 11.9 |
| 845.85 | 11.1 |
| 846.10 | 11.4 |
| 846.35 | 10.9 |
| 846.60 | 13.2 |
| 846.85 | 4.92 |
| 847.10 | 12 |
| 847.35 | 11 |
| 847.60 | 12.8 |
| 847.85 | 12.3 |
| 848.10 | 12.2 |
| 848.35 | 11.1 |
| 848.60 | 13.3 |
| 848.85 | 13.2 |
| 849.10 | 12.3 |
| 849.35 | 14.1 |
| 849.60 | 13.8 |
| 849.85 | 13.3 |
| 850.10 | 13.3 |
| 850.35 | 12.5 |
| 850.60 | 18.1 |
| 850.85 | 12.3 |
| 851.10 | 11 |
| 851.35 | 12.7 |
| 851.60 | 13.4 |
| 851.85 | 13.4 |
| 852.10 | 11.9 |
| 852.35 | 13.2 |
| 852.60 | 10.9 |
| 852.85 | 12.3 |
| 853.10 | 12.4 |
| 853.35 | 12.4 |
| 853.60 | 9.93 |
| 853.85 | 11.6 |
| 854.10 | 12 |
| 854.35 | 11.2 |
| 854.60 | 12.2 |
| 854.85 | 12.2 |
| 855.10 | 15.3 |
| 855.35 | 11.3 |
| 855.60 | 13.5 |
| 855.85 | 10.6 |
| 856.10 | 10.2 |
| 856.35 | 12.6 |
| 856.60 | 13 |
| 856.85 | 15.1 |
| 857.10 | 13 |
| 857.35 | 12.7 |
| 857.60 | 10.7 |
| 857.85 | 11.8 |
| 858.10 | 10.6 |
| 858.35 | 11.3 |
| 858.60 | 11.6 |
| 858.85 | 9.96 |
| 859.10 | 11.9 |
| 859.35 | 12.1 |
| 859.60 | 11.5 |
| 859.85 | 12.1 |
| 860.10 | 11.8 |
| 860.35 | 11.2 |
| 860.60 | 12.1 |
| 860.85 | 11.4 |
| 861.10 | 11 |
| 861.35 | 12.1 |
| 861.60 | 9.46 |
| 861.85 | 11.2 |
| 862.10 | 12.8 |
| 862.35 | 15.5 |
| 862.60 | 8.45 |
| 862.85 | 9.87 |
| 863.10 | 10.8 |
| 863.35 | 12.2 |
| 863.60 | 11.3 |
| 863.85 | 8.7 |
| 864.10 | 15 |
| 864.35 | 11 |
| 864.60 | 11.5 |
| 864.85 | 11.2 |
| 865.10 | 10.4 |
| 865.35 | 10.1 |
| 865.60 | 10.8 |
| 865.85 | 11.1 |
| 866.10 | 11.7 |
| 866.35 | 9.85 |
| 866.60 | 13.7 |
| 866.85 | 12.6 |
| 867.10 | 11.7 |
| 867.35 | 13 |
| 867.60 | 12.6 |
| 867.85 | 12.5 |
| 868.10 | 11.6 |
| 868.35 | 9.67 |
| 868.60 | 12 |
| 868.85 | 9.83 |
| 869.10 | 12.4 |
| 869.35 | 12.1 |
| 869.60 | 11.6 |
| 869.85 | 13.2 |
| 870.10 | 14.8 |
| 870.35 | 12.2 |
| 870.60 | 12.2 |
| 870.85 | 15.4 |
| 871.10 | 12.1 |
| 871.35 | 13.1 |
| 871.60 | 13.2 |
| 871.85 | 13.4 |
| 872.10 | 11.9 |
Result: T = 0.07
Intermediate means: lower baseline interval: 12.8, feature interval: 11.7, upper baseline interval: 11.3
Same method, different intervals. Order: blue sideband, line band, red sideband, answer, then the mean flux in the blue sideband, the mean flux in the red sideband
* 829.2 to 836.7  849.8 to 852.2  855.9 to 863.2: -0.13 mag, 12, 11.6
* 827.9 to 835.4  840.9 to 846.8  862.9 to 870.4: 0.06 mag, 12.6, 11.7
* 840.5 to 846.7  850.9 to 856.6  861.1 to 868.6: -0.05 mag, 11.8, 11.5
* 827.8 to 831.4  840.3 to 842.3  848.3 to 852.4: 0.10 mag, 13.5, 13.1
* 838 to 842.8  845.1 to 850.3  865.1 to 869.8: 0.04 mag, 12.6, 11.6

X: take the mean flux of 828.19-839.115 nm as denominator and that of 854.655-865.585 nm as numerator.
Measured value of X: 0.95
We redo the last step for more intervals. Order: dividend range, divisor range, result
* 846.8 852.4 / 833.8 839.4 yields 1.08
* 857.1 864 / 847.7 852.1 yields 0.87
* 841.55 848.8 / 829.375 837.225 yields 0.96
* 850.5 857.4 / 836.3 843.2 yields 1.00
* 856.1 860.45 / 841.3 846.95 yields 1.05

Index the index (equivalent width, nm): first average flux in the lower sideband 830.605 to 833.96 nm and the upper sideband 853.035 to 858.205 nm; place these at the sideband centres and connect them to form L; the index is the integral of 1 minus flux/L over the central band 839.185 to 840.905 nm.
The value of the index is -0.224 nm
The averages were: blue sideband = 12.1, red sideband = 12.1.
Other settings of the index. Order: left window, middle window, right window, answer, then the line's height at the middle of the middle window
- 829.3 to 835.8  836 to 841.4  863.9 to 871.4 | -0.284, 12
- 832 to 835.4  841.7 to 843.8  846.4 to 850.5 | 0.058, 12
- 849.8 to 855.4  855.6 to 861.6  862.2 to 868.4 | 0.159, 12.1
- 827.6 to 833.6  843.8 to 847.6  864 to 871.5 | 0.466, 12.7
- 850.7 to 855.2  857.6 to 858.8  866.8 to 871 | 0.108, 12.3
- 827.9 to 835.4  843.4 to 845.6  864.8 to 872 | 0.153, 12.4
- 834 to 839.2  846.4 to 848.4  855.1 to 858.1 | 0.128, 11.9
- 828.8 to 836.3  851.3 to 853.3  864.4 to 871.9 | -0.065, 12.1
